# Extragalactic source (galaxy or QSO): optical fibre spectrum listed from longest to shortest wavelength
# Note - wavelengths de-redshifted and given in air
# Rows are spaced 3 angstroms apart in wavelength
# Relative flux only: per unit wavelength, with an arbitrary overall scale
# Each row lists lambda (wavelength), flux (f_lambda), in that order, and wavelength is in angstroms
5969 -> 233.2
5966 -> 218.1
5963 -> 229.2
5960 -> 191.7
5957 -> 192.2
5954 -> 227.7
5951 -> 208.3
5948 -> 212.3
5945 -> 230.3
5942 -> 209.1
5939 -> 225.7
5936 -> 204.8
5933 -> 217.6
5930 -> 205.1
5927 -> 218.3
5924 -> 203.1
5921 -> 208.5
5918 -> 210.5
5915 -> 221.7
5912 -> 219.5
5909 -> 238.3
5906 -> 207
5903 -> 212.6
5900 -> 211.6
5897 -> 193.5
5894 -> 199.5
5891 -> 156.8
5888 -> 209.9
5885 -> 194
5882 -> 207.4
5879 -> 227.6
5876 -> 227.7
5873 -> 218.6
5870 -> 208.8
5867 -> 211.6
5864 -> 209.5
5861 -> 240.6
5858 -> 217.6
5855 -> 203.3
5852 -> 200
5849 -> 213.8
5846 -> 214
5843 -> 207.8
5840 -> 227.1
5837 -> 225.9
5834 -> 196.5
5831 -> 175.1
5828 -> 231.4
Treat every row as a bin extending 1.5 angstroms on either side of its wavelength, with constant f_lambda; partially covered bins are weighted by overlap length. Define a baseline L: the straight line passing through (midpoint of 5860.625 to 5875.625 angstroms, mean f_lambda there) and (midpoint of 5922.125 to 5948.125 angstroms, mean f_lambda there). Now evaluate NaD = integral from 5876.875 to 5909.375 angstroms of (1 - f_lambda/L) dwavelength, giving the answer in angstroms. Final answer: 1.69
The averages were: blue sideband 217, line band 205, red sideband 214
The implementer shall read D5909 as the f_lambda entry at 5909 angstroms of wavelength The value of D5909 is 238.3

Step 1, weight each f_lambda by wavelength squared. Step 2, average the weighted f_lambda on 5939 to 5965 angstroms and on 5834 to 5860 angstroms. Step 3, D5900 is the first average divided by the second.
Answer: 1.04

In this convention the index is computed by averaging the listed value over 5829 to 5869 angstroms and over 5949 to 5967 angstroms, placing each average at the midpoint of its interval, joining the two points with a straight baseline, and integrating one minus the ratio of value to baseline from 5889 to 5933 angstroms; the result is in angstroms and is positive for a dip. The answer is 0.7 angstroms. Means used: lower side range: 211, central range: 208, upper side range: 211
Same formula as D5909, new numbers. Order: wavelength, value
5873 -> 218.6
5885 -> 194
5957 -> 192.2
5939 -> 225.7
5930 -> 205.1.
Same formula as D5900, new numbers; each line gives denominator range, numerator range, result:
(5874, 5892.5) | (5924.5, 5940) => 1.06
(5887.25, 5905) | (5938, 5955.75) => 1.13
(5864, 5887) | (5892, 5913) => 0.99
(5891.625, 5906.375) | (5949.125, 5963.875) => 1.06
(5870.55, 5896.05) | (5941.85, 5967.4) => 1.07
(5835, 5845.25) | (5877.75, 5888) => 0.97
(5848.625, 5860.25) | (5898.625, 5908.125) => 1.03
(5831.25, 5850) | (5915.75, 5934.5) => 1.03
